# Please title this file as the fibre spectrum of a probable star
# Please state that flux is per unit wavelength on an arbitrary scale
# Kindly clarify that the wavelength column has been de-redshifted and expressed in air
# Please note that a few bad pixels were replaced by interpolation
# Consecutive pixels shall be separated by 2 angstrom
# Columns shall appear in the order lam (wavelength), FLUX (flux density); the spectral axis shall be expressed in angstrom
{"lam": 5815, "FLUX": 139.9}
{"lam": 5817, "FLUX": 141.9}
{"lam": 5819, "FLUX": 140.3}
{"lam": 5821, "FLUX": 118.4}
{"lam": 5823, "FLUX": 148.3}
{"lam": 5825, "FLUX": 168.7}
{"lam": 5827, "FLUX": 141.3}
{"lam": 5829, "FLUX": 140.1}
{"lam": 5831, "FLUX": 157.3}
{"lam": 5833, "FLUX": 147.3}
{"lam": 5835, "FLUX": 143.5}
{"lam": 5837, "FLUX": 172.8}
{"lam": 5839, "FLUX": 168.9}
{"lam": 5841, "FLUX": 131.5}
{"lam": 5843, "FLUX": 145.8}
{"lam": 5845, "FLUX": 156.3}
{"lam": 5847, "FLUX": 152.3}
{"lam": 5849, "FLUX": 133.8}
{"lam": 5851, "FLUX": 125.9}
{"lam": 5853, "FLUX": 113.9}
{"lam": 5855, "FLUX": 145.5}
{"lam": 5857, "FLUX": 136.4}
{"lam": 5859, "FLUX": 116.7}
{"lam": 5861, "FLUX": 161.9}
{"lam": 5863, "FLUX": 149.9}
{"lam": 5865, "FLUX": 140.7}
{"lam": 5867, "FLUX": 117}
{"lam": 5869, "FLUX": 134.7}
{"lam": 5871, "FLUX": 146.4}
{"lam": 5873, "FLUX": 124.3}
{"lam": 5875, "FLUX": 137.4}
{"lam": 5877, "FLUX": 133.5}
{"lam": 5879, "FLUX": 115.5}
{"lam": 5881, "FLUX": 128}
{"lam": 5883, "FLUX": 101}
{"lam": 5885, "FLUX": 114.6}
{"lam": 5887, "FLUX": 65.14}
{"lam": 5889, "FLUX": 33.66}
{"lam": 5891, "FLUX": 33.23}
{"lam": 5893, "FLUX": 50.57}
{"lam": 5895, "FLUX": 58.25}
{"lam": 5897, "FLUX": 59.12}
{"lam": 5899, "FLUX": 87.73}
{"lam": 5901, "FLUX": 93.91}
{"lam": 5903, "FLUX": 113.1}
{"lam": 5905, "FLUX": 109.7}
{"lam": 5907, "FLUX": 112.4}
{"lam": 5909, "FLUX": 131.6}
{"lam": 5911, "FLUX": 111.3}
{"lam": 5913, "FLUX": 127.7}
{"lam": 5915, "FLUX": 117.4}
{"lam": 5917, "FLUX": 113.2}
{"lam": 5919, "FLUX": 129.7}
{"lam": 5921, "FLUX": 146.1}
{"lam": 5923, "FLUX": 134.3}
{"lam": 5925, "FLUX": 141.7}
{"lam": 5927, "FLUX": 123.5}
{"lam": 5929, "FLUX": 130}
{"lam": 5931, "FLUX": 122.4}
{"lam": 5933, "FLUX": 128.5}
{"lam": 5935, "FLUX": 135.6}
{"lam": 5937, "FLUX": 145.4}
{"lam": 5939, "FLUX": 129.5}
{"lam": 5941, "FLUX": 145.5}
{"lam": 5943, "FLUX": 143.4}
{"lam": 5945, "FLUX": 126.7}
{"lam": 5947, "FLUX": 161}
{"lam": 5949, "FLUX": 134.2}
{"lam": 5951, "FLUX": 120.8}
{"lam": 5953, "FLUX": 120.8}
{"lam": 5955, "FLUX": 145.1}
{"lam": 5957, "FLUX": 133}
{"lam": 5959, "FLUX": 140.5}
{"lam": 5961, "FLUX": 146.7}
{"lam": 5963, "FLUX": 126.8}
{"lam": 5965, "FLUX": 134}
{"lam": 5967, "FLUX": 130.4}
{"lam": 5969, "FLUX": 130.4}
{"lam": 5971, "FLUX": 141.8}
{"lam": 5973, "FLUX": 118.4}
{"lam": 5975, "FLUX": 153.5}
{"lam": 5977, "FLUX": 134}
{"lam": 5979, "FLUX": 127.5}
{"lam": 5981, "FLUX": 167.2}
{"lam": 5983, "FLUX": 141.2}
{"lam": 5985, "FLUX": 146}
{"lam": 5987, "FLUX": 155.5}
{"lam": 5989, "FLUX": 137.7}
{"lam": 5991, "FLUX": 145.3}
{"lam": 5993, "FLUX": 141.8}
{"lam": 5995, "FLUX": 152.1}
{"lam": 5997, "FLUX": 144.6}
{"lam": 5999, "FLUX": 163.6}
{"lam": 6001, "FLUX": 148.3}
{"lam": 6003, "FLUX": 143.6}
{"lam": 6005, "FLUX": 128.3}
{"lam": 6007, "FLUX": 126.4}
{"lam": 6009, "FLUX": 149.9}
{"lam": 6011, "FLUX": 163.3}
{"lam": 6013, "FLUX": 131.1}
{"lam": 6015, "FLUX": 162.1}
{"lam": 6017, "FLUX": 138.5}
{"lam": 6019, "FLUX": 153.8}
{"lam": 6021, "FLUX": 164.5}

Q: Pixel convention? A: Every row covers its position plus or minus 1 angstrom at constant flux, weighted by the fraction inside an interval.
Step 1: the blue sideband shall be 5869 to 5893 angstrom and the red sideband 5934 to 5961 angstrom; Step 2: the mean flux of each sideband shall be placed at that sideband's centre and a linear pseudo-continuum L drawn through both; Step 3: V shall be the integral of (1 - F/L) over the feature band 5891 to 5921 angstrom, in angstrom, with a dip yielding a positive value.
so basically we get 4.1 angstrom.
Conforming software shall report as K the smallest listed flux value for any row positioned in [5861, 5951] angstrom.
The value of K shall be 33.23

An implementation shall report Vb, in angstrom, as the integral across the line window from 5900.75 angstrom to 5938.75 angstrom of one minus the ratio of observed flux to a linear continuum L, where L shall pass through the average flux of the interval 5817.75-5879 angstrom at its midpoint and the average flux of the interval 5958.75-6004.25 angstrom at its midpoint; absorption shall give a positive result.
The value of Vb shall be 4.4 angstrom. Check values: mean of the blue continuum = 141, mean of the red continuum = 142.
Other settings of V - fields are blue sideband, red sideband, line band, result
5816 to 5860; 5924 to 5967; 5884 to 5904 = 9.8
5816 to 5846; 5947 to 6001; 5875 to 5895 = 8.0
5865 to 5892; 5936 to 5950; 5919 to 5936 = 0.0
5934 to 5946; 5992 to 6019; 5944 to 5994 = 1.0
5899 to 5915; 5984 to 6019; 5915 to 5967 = -3.9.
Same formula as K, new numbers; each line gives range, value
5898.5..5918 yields 87.73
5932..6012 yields 118.4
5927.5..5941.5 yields 122.4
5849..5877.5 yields 113.9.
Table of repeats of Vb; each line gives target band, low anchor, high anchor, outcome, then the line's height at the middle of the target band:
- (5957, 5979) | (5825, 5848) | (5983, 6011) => 1.7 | 146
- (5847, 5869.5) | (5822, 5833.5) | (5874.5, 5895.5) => -3.5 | 117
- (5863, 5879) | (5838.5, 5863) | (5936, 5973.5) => 0.7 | 140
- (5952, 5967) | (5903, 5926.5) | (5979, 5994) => 0.4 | 138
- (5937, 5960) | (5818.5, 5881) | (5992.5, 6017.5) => 1.1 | 144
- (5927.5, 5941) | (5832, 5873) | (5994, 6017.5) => 1.1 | 144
